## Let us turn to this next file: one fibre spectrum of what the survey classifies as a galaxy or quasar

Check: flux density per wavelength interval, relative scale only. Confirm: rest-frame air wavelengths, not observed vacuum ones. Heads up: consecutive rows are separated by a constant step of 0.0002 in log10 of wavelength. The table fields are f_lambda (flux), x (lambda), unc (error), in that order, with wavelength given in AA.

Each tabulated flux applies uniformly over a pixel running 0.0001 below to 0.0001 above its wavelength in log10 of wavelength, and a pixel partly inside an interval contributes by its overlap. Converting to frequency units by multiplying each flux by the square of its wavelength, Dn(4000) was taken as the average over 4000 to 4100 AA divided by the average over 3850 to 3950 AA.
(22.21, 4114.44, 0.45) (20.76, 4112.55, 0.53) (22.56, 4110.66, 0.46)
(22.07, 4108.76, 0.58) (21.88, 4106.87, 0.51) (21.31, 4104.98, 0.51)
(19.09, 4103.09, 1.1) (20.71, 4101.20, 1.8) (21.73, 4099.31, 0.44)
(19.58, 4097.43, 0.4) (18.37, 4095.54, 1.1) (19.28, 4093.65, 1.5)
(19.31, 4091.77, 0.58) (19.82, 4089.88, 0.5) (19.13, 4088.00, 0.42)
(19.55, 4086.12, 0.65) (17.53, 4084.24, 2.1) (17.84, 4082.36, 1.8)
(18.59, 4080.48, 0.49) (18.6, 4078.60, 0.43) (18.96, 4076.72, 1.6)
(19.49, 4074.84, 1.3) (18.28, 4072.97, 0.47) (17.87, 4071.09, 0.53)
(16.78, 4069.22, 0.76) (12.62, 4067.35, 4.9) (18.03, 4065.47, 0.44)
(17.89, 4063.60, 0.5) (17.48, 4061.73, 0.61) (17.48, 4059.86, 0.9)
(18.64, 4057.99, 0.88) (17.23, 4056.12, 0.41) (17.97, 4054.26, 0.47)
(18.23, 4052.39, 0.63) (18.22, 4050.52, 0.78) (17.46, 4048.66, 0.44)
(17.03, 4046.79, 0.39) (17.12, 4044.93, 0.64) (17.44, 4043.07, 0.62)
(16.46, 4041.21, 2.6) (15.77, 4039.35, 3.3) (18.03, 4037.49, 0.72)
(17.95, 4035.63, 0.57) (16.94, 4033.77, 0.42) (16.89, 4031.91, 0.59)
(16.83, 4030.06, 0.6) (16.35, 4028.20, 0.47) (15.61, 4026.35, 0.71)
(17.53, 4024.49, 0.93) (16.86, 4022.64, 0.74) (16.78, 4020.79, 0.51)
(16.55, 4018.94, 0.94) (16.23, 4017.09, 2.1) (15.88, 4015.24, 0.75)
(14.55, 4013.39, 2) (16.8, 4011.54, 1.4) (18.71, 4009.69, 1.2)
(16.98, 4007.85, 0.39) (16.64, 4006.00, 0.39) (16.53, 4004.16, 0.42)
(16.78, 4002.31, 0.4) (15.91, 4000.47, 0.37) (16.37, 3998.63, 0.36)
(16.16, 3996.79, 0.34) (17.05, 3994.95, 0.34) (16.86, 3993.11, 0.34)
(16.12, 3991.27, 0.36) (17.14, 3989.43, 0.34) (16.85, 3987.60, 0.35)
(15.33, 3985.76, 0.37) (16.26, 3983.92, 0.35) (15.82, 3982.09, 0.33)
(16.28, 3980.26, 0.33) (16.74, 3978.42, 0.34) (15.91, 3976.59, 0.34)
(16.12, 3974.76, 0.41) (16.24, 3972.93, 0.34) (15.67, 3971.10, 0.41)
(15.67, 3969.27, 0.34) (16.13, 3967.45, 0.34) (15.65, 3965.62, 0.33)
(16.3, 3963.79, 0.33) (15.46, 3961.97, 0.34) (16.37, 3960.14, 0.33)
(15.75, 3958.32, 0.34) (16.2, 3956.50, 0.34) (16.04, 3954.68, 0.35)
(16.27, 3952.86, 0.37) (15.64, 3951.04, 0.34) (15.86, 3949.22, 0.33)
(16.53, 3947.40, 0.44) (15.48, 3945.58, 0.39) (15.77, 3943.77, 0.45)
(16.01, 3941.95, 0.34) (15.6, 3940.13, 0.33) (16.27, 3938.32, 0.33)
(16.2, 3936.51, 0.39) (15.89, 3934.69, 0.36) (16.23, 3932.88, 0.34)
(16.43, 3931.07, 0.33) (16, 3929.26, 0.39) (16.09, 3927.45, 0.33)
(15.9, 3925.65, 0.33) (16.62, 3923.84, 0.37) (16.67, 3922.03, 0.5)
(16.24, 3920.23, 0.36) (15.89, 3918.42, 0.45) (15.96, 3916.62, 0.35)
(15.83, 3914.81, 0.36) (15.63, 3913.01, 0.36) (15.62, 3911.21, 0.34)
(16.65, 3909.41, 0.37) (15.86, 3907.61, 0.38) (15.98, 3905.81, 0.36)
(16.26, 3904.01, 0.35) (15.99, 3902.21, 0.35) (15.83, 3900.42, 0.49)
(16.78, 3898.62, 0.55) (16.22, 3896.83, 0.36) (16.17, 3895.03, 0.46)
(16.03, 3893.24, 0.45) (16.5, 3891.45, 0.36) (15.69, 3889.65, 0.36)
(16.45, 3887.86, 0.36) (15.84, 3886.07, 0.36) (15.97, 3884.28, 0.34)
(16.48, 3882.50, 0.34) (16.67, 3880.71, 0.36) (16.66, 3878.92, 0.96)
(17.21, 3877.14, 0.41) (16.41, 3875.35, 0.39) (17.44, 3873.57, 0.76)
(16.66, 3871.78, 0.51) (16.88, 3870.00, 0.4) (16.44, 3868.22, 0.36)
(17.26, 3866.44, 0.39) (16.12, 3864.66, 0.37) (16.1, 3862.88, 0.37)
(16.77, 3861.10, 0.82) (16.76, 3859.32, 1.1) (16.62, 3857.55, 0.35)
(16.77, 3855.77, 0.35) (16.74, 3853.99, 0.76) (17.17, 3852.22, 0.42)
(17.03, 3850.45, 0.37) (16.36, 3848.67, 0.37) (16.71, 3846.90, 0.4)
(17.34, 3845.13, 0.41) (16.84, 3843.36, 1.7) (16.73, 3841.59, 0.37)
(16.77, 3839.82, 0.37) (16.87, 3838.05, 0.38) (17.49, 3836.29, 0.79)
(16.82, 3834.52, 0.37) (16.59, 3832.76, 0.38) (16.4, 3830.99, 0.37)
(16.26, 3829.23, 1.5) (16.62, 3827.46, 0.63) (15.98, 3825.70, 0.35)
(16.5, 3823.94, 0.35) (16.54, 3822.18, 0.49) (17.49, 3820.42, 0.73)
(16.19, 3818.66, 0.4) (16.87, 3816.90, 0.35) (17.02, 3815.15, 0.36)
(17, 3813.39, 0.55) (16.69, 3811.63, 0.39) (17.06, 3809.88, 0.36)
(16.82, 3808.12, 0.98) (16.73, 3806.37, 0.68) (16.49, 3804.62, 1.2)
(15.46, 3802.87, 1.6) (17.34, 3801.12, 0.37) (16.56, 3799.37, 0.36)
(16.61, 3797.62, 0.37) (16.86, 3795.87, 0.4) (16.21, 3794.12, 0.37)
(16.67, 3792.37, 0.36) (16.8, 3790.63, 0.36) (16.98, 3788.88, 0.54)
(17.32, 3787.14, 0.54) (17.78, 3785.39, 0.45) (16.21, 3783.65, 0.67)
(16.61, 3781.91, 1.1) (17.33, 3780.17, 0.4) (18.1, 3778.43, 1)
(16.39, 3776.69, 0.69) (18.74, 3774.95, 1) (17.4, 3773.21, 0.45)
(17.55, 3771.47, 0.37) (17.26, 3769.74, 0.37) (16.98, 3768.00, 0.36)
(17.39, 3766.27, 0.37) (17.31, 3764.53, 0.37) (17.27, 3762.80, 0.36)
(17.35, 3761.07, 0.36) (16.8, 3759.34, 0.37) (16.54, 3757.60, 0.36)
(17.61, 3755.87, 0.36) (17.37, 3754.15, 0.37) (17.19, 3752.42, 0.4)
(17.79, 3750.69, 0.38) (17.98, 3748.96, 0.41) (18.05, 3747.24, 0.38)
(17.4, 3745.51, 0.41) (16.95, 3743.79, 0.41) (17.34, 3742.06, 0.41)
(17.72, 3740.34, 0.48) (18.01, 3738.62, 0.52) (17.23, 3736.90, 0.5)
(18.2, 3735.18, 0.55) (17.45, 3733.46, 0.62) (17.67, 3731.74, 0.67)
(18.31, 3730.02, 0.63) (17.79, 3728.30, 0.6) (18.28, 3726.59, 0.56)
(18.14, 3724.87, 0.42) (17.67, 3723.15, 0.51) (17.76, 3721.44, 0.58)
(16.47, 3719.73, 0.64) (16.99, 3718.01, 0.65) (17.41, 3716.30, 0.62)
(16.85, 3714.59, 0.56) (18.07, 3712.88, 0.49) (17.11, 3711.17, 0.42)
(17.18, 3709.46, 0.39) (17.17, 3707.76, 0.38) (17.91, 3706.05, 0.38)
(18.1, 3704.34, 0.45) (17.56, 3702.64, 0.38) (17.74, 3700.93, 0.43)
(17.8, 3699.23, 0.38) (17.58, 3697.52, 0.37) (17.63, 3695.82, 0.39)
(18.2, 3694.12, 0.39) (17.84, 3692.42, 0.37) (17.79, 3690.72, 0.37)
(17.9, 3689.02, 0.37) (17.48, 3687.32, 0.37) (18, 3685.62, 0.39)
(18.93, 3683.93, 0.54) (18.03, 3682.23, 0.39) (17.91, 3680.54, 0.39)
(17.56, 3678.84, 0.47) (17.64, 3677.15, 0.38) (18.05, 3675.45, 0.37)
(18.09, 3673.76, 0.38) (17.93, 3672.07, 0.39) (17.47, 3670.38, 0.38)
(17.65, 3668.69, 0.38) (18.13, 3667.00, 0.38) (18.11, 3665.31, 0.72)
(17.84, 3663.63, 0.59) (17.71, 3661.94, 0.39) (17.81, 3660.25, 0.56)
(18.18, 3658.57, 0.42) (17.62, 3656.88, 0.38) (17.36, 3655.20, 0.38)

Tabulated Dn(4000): 1.16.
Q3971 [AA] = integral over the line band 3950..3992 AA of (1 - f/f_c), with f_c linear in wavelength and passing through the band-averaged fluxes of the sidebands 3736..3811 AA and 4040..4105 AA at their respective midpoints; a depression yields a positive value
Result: 4.2 AA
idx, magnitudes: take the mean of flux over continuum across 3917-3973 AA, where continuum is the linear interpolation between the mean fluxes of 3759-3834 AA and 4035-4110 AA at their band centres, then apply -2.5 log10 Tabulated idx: 0.11 mag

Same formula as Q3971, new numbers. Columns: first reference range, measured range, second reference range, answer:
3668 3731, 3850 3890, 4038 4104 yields 2.91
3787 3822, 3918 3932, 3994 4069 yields 0.49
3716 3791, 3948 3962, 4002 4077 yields 0.99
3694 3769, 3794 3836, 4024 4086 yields 2.05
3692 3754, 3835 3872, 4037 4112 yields 2.44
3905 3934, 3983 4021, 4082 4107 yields 2.71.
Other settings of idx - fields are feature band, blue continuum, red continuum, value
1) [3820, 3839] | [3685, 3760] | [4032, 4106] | 0.070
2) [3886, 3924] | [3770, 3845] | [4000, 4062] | 0.053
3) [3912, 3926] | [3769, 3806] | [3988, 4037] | 0.047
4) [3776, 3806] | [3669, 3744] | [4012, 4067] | 0.046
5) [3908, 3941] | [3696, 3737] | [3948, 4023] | 0.032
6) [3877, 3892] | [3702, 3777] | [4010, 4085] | 0.067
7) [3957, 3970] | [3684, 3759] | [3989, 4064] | 0.077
